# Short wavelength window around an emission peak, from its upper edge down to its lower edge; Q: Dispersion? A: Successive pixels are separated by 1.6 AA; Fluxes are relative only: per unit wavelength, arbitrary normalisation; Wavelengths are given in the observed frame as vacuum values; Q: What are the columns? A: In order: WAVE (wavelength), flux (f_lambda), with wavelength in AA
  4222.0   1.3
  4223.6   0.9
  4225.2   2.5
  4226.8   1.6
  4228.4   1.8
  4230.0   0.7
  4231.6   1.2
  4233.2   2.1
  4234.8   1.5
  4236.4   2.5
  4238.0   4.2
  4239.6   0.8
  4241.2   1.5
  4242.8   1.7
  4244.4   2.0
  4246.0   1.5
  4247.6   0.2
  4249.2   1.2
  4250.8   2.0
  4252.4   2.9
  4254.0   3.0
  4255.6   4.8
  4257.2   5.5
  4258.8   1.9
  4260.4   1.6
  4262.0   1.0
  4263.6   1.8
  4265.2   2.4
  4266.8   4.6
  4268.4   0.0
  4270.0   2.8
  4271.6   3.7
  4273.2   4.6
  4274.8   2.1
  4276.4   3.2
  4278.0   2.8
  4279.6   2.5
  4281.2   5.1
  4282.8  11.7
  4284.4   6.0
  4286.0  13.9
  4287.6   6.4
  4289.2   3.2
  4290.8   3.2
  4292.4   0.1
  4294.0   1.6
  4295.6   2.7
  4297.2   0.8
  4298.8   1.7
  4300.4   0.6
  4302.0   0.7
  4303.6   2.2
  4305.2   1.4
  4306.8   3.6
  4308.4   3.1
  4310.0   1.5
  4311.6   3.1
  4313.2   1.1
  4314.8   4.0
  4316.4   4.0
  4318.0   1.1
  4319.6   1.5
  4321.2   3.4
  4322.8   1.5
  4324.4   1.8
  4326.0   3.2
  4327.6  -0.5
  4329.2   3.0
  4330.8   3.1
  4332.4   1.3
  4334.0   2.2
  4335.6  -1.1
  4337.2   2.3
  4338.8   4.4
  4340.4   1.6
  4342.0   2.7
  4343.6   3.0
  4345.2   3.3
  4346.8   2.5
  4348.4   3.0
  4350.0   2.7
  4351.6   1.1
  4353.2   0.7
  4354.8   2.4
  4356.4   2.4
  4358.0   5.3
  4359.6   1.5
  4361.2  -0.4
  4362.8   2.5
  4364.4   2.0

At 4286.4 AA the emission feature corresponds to [O II]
